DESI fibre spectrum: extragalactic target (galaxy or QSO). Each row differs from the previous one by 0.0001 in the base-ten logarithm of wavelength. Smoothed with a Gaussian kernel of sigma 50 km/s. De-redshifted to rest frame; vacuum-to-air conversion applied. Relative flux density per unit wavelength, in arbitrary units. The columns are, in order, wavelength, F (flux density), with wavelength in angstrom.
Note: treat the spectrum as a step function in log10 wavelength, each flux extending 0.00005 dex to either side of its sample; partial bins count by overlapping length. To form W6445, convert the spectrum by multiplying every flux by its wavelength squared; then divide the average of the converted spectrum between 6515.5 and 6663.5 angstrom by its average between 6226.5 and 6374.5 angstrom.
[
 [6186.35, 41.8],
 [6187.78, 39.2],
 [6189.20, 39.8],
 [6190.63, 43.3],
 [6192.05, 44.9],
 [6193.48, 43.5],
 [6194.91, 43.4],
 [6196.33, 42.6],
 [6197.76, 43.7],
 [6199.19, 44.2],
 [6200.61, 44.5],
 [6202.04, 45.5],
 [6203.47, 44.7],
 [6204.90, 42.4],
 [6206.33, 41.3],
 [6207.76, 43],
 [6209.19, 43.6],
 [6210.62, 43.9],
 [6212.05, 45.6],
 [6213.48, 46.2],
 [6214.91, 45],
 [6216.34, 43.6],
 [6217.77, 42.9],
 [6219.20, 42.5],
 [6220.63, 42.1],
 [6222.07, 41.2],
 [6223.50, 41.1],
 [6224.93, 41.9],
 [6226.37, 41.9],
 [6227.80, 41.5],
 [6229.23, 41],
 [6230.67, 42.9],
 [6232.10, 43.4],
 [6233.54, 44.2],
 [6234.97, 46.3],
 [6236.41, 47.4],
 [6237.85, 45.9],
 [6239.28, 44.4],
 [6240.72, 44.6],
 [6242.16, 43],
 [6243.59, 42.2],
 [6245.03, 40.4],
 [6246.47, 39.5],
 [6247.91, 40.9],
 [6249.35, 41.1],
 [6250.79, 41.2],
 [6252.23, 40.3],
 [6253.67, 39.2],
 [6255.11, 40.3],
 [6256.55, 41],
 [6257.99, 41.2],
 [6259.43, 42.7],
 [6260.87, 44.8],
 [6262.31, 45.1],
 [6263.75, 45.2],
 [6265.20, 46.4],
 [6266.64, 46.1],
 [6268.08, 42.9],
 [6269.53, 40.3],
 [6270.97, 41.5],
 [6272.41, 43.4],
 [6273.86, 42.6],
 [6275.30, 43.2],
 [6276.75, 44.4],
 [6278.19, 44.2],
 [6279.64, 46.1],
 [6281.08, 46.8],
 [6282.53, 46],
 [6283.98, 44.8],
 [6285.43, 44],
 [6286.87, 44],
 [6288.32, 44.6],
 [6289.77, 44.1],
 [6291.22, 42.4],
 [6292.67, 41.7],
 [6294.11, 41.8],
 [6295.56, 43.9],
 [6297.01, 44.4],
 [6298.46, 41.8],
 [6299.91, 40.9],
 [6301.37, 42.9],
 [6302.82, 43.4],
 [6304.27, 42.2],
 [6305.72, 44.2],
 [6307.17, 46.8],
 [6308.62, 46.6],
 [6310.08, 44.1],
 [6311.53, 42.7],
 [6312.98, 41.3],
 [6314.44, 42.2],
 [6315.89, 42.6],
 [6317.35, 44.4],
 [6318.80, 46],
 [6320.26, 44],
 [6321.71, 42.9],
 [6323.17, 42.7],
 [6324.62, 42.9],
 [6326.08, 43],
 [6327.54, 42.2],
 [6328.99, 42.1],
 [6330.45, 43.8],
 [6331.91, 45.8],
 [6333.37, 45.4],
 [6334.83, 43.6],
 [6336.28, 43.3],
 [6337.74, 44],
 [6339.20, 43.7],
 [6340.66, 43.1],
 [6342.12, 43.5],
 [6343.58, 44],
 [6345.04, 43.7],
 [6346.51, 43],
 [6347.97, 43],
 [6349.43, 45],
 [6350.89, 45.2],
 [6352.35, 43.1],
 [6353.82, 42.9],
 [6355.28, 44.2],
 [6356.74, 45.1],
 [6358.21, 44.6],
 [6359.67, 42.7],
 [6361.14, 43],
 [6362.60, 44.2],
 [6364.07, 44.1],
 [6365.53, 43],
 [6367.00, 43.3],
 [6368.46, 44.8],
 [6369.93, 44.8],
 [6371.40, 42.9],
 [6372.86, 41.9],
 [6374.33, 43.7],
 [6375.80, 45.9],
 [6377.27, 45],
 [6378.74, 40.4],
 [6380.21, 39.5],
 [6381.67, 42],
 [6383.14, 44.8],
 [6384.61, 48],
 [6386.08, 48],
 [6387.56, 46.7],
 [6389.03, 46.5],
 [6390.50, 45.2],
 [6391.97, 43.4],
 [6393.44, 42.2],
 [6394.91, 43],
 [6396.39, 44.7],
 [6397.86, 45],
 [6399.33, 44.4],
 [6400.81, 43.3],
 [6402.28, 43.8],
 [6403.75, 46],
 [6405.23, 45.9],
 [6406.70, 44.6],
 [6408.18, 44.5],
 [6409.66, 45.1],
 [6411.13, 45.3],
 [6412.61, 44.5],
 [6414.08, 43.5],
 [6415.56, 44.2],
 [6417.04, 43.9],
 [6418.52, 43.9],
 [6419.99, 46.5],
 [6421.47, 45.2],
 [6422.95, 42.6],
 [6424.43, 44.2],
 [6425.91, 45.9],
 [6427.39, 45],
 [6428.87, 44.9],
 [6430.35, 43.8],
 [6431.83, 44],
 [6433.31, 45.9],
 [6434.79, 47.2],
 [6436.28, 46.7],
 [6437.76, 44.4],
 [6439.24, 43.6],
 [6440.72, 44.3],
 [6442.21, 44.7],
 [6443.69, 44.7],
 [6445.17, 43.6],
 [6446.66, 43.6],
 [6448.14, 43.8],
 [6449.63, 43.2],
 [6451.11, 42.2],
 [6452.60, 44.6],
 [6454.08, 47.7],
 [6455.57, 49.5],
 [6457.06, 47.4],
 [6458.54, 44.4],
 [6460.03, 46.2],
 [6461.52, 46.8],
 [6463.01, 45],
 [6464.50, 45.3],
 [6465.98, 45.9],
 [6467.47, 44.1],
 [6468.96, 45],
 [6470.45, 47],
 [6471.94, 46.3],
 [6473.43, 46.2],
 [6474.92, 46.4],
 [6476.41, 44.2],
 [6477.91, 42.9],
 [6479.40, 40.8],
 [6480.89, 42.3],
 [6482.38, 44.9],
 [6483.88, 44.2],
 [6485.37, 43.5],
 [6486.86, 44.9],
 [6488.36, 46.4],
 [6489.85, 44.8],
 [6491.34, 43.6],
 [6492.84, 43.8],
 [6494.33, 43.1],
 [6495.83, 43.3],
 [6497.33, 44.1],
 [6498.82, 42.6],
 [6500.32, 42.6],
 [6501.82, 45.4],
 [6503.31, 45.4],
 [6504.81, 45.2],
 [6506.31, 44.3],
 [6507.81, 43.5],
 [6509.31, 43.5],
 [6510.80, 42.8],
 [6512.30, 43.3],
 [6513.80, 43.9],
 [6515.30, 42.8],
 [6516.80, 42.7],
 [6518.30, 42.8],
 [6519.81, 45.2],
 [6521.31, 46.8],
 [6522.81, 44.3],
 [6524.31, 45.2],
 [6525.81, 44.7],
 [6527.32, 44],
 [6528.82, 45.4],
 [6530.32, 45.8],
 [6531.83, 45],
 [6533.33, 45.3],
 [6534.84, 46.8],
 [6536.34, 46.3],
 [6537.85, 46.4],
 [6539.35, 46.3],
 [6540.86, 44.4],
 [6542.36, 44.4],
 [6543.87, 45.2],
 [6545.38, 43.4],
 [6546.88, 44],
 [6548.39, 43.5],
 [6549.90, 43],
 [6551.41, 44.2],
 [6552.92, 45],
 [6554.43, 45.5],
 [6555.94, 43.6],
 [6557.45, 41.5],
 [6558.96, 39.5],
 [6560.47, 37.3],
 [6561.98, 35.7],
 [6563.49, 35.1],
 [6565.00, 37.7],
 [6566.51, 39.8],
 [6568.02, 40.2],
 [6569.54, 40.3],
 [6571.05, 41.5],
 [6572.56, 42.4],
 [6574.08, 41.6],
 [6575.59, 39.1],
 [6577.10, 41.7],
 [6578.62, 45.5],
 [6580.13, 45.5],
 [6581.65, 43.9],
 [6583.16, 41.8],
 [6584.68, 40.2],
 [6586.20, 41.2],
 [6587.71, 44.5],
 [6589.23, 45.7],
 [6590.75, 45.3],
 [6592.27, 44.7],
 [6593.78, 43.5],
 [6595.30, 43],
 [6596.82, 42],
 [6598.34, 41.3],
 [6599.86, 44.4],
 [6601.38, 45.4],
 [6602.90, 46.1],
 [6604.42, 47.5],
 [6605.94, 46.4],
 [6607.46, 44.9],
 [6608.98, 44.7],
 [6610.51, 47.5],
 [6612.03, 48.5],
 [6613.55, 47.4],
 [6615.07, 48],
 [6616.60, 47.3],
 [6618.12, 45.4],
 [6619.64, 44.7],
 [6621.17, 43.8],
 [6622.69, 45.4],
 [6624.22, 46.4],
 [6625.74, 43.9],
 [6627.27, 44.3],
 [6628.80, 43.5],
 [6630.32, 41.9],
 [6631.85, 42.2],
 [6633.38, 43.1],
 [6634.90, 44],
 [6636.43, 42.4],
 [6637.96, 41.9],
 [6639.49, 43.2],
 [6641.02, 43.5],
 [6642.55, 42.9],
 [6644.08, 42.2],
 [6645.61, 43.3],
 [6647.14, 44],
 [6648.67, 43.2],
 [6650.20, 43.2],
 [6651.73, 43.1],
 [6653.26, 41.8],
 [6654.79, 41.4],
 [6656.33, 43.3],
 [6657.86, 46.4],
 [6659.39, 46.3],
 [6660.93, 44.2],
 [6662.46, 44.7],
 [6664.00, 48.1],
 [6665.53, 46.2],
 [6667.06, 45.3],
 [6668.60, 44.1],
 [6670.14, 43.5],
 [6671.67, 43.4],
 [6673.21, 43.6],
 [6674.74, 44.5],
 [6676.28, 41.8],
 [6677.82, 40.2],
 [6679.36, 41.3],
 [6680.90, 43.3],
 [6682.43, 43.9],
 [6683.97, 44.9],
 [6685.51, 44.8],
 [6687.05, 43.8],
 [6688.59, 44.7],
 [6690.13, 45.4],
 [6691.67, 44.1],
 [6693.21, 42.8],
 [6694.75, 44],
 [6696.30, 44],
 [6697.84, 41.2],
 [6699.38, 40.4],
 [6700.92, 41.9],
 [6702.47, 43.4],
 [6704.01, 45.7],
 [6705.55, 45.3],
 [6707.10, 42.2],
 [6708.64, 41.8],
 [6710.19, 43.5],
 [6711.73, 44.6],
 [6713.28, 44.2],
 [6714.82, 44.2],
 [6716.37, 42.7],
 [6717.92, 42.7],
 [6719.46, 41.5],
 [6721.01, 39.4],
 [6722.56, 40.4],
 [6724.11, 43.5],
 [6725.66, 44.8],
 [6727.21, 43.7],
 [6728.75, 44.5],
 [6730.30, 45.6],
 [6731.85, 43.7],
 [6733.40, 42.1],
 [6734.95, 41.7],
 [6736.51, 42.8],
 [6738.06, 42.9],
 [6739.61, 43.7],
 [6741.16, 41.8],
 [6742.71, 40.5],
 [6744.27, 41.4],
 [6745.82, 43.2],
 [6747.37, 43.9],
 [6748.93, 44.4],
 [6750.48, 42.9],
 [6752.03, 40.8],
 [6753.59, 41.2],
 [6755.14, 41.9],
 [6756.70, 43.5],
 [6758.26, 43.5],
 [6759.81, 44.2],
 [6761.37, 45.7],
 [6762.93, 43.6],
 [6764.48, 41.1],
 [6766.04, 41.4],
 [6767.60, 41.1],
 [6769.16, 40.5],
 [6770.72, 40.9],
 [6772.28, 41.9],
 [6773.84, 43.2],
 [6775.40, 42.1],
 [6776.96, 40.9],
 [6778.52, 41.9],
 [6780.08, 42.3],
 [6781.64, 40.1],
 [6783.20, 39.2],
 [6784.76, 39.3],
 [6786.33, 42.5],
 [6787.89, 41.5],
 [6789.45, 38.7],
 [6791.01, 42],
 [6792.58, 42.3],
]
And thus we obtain 1.10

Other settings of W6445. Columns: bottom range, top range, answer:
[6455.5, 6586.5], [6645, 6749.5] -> 1.05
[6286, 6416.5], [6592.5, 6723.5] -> 1.10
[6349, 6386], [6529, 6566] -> 1.04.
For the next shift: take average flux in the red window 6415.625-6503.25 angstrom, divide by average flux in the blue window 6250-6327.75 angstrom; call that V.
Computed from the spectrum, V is 1.0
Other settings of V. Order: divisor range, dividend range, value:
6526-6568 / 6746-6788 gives 0.98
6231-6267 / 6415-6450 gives 1.04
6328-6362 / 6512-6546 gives 1.02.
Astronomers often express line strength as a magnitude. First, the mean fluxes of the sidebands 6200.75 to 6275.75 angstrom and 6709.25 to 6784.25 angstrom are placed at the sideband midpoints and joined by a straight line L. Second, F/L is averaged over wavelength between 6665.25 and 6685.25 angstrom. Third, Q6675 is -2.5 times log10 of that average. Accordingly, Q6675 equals -0.02 mag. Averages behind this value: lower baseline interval 43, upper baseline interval 42.5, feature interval 43.5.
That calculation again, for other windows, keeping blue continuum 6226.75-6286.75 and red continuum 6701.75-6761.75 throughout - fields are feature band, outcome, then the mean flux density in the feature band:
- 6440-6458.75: -0.043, 44.9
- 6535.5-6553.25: -0.039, 44.7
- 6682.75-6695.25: -0.031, 44.3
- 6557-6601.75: 0.036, 41.7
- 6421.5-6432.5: -0.030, 44.4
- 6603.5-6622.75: -0.078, 46.3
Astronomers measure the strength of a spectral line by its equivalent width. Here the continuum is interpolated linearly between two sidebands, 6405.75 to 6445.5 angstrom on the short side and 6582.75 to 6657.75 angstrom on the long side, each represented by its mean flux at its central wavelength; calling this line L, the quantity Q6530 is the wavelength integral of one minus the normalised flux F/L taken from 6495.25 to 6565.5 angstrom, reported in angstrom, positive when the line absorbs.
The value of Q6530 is 1.2 angstrom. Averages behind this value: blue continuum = 44.7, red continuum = 44.1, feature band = 43.6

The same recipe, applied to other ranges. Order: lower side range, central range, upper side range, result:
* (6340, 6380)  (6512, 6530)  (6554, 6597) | -0.9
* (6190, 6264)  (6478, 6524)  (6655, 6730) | -0.5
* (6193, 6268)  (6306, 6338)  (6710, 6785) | -0.6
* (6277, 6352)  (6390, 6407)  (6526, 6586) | -0.3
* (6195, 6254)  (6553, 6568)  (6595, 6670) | 1.5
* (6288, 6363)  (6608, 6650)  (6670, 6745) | -1.2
